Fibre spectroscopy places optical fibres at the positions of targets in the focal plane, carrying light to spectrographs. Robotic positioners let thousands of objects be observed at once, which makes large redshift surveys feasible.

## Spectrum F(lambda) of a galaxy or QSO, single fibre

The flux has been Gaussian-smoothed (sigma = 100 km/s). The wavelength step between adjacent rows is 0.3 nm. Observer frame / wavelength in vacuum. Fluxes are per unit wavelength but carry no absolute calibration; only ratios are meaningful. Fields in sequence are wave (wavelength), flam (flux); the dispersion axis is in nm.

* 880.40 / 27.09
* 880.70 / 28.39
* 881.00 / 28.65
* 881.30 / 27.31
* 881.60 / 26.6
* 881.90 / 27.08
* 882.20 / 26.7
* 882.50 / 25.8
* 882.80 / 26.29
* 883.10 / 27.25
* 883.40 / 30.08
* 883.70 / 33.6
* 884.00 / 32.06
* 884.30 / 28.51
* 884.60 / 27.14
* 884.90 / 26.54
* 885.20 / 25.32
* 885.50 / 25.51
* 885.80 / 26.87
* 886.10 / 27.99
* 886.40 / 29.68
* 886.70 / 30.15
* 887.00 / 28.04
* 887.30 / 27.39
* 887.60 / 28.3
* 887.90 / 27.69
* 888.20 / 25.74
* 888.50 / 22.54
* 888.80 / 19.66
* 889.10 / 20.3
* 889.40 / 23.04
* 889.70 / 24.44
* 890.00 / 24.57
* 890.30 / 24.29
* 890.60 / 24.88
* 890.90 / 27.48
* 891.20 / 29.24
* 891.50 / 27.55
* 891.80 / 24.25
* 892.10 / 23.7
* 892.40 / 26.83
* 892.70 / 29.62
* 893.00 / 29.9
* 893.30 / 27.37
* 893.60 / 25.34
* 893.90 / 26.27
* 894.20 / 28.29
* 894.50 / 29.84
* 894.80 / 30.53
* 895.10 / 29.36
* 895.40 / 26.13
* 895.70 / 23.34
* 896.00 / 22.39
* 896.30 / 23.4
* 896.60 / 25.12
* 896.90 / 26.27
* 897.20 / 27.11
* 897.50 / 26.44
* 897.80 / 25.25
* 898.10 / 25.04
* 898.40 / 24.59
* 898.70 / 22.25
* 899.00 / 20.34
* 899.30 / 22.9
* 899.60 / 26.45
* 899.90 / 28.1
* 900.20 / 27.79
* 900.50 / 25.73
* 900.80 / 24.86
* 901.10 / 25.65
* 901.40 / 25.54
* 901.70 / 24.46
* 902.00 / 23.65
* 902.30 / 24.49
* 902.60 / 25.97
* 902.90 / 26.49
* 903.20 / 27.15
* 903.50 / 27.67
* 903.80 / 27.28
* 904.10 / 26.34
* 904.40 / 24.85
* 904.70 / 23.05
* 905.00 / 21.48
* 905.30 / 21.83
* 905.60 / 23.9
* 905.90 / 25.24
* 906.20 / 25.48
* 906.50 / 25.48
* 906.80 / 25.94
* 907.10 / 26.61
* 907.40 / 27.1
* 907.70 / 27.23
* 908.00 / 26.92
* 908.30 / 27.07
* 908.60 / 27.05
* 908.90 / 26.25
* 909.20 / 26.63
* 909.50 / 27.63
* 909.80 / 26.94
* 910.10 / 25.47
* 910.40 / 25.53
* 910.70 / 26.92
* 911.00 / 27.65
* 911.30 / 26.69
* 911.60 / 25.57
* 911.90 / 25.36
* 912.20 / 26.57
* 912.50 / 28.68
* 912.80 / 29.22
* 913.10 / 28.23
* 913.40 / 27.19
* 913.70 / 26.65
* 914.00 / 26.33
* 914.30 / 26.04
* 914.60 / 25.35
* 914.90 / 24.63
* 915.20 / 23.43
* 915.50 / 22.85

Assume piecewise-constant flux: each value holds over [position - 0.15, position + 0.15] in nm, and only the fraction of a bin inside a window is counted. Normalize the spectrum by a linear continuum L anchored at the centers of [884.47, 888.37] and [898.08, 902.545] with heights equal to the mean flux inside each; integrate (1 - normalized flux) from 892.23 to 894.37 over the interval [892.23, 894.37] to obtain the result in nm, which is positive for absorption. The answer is -0.13 nm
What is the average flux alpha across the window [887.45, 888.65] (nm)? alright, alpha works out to 26.1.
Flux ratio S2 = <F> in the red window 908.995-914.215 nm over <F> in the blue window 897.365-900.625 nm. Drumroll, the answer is 1.08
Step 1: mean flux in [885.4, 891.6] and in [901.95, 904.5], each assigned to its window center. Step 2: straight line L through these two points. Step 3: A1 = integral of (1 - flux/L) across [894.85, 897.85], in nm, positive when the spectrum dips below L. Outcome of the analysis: 0.04 nm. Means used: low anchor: 26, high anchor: 26.1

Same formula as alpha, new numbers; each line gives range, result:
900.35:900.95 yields 25.3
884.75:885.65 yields 25.8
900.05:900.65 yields 26.8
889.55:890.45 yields 24.4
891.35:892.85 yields 26.4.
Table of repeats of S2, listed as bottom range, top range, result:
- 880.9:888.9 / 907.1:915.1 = 0.97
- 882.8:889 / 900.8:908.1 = 0.93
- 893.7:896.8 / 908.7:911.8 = 1.00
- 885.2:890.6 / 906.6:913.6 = 1.05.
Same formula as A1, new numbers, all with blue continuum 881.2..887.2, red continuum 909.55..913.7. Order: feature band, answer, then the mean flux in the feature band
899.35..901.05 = 0.064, 26.3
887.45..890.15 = 0.363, 24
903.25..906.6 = 0.288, 24.8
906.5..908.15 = 0.027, 26.6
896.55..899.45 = 0.308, 24.5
